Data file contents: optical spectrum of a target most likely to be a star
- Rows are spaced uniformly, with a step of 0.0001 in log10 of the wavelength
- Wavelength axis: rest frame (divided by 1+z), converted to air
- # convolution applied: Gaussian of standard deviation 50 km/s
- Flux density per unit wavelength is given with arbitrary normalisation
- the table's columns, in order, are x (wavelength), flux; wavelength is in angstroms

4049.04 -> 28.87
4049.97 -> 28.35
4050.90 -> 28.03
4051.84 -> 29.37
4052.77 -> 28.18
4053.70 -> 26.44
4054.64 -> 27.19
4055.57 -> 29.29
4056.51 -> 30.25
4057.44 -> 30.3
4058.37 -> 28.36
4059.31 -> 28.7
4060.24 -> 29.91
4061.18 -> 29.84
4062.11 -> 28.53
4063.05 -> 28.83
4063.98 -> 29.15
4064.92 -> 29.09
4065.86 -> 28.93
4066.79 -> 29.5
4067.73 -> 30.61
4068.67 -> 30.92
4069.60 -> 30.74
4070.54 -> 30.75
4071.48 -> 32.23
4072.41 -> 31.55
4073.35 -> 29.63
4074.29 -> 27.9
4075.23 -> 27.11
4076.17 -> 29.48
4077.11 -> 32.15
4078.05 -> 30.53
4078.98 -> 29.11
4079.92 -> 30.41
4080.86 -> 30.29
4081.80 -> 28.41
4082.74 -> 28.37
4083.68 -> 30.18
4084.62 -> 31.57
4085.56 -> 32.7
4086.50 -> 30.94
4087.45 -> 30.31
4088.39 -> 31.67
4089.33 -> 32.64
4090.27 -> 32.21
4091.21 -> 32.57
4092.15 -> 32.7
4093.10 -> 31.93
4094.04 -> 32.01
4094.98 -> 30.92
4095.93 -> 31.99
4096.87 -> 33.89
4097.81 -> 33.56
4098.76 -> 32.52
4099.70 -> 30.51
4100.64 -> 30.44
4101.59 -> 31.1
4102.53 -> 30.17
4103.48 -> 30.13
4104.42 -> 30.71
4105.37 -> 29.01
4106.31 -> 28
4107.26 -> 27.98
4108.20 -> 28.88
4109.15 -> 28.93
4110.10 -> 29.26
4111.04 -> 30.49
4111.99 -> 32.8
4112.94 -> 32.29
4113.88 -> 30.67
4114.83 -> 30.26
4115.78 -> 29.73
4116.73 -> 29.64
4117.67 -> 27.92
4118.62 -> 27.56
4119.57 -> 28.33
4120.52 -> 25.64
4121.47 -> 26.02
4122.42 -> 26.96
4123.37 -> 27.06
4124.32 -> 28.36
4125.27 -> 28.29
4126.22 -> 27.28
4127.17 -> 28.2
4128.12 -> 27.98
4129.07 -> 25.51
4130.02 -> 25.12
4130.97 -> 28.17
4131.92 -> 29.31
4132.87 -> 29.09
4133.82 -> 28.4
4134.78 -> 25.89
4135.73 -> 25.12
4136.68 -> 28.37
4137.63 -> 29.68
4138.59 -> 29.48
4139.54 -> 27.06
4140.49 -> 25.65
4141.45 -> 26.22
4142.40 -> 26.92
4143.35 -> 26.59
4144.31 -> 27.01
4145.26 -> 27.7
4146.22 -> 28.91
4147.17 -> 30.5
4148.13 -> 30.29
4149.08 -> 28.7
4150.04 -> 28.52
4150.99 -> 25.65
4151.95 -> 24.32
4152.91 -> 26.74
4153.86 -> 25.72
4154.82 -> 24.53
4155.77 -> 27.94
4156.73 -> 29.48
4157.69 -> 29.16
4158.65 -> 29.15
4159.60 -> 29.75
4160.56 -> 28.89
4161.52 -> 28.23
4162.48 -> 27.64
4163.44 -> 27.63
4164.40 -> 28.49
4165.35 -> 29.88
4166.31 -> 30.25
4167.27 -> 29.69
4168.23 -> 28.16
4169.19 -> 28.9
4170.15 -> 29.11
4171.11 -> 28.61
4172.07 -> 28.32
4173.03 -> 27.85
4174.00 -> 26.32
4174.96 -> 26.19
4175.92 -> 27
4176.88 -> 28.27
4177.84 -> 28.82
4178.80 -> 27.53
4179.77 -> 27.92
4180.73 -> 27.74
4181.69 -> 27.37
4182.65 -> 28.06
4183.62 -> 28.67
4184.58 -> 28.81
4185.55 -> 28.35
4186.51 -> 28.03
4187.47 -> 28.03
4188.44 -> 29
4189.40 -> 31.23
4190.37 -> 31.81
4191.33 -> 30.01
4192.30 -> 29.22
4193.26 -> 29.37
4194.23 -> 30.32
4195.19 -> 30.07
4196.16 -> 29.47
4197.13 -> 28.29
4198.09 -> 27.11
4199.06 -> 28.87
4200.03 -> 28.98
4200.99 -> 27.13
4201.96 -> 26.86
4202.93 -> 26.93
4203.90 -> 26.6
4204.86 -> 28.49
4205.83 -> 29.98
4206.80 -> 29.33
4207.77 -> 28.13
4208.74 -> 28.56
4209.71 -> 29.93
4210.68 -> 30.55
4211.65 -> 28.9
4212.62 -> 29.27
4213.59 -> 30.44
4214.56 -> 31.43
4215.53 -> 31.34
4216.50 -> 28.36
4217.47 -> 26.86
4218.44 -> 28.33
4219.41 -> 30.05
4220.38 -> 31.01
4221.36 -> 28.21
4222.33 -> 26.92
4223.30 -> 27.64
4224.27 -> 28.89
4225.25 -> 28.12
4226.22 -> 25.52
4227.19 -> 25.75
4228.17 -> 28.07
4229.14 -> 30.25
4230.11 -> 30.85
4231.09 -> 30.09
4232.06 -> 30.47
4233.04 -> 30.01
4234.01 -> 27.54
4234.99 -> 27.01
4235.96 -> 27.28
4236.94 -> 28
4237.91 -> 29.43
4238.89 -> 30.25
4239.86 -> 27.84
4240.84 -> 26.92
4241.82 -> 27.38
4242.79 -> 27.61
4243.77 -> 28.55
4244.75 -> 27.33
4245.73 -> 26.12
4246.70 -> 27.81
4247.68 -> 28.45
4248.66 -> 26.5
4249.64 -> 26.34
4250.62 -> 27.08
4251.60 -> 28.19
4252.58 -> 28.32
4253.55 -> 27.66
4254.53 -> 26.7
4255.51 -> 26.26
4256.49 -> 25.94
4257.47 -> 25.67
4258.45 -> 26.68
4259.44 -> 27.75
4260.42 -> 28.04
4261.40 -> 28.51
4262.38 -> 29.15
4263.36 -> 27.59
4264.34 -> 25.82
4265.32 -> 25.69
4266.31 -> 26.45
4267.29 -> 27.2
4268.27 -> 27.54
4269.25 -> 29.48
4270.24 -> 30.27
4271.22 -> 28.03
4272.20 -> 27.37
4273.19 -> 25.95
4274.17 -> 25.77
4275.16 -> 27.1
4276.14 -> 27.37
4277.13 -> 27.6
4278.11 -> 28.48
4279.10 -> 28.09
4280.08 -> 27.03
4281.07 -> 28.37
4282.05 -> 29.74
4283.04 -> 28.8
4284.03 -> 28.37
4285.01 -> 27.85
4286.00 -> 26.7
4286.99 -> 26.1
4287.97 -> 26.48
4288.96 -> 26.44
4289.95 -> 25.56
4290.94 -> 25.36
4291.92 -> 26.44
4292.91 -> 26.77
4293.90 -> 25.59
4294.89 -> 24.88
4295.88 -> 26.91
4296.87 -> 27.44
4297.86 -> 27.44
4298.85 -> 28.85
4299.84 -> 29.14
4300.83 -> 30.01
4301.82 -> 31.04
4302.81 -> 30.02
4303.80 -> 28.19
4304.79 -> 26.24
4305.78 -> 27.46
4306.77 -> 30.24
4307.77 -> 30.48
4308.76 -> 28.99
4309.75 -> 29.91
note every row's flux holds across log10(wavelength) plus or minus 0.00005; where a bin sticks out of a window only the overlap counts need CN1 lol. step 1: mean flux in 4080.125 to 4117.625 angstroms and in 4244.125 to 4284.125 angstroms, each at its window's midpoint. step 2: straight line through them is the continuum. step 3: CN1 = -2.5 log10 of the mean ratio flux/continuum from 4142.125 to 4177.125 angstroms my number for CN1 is 0.058 mag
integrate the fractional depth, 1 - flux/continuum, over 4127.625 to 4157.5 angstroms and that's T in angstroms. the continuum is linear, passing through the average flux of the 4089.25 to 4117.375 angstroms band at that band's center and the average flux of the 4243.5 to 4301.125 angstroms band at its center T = 2.6 angstroms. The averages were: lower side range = 30.9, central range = 27.5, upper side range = 27.3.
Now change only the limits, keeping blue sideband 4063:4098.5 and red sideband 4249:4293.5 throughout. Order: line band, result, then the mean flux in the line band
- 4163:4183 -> 0.6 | 28.2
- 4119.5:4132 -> 1.1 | 27.2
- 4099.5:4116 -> 0.1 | 30.1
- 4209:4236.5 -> -0.7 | 28.9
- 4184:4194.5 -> -0.2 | 29.4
